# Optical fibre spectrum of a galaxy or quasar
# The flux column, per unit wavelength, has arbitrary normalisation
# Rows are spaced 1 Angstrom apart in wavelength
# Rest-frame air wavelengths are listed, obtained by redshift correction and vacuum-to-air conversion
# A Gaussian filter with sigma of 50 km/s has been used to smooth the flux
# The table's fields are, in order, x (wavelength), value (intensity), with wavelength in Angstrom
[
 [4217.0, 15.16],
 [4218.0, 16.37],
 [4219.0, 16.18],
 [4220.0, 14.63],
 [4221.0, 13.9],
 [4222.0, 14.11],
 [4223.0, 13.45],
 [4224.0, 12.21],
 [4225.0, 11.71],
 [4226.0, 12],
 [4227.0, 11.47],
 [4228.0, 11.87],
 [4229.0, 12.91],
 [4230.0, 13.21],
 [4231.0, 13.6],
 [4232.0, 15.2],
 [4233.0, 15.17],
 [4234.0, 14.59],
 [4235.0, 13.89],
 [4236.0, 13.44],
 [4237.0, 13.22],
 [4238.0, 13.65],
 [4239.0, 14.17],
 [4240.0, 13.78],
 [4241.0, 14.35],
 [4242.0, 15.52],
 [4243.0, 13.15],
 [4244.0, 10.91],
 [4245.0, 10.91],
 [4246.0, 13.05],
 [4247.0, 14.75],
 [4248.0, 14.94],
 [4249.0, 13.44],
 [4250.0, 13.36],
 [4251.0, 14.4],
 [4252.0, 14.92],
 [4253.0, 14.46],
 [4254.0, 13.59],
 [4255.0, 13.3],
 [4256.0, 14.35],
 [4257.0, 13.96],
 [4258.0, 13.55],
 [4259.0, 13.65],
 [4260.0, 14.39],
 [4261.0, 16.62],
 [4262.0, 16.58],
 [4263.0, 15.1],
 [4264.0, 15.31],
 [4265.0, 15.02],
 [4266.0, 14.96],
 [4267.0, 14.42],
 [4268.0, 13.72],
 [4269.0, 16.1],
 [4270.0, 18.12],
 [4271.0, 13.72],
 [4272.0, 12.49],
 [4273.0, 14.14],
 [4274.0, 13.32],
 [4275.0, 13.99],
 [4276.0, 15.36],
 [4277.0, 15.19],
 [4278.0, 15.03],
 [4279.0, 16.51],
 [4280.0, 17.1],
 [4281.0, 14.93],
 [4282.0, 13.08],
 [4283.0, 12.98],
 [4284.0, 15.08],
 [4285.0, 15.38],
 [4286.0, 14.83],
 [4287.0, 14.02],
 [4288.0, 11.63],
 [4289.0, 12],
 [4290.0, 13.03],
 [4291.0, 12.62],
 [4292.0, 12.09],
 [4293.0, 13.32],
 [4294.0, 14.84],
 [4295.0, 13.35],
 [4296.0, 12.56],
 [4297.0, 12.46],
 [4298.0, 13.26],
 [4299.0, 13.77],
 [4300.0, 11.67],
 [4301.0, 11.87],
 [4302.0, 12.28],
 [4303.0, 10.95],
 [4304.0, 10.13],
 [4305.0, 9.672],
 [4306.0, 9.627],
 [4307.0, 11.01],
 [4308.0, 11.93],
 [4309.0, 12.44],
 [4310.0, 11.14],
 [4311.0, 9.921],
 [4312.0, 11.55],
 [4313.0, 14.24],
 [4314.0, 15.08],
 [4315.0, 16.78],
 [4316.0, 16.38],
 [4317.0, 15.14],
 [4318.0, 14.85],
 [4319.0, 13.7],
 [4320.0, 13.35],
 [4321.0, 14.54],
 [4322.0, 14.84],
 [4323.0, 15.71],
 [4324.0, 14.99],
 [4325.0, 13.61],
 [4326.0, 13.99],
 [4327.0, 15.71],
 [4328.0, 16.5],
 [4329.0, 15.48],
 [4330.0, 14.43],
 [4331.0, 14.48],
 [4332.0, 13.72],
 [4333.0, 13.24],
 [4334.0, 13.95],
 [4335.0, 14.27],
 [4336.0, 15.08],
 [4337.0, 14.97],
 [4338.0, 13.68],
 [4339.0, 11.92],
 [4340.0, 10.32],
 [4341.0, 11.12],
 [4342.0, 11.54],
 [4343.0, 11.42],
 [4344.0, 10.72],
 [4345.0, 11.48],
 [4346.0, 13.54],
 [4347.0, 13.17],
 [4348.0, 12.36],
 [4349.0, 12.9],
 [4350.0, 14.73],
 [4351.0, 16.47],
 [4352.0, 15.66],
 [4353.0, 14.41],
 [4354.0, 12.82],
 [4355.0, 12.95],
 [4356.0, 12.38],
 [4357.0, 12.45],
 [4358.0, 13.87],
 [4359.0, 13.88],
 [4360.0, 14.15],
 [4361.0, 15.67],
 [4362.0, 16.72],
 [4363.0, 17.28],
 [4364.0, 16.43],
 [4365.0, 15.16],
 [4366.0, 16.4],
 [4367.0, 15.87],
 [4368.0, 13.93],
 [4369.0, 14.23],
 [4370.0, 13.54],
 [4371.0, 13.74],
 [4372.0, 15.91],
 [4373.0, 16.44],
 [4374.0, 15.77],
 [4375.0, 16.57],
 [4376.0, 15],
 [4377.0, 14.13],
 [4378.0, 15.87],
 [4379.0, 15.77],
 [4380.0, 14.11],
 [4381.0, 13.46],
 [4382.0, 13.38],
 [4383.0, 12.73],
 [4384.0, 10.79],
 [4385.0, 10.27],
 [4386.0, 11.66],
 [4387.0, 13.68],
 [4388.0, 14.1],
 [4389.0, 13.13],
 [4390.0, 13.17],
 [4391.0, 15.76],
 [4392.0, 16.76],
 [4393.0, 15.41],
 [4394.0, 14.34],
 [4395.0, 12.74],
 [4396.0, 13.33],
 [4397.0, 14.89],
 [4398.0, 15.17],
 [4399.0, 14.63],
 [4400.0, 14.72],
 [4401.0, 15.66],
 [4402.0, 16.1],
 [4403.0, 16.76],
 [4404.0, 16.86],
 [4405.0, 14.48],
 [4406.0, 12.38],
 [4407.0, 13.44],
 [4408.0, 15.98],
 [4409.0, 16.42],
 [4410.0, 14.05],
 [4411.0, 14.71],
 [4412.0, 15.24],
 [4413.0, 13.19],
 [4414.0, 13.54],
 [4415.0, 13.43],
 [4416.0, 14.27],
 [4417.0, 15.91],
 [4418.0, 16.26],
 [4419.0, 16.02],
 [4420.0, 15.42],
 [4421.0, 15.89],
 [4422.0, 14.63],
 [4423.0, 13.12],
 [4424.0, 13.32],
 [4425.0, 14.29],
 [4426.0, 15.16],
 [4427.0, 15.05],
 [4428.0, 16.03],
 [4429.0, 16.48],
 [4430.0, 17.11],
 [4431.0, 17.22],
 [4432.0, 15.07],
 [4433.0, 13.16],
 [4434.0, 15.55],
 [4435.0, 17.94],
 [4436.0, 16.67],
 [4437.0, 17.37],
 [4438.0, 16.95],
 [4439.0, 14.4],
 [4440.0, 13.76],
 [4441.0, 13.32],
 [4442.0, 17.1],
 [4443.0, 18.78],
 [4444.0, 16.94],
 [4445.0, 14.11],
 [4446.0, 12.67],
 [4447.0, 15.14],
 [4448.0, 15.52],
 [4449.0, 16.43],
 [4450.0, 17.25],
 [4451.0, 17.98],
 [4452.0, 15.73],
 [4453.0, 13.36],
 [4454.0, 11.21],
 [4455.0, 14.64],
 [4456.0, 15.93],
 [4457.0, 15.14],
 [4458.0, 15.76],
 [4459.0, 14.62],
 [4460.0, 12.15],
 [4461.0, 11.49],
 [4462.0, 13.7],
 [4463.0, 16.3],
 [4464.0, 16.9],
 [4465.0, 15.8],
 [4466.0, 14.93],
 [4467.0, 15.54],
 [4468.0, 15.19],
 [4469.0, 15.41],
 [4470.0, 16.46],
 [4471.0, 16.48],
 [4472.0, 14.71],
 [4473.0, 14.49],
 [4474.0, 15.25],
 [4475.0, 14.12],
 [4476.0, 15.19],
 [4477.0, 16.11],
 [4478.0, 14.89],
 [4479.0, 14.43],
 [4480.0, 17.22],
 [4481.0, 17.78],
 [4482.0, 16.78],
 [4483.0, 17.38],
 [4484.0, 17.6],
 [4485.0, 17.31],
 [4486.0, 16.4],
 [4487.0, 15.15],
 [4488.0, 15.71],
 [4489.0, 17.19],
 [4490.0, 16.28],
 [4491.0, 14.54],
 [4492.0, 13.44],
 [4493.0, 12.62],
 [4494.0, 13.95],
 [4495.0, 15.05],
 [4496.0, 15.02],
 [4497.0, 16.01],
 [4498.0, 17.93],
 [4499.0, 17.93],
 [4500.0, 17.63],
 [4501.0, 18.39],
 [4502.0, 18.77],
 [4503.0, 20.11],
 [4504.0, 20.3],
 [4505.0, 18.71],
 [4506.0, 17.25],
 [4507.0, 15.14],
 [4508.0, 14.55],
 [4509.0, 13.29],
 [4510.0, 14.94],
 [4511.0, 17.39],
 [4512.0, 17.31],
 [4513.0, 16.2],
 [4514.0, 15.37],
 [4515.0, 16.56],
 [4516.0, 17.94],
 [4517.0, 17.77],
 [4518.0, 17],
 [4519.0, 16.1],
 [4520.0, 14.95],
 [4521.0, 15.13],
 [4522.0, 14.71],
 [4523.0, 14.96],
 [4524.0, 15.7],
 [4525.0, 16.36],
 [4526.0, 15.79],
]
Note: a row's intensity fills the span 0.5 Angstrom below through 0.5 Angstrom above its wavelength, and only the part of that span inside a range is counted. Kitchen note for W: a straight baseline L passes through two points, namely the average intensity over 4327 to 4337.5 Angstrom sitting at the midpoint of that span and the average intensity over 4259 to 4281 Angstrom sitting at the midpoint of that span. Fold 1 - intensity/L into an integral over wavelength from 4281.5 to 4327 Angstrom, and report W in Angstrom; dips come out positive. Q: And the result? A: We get 5.11 Angstrom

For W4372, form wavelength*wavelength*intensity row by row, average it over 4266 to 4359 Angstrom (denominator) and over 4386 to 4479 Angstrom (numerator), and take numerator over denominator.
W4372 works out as 1.2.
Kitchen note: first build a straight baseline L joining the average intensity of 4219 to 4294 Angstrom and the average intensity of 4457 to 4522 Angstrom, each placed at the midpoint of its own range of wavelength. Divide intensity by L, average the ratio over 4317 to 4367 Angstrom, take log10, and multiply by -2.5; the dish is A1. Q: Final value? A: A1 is 0.05 mag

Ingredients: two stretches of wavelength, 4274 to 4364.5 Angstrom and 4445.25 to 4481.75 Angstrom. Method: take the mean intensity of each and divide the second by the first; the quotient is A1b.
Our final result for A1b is 1.11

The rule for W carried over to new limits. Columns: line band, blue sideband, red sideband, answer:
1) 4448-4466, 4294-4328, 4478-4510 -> 0.88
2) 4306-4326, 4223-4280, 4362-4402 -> 0.93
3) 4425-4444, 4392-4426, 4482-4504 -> -0.78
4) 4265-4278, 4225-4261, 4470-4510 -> -0.67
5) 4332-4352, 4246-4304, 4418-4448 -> 2.14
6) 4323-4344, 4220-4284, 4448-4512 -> 1.42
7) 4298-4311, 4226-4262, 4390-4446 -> 2.62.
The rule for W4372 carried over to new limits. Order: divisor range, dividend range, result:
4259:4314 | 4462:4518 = 1.31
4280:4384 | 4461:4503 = 1.24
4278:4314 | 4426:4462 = 1.28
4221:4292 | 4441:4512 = 1.25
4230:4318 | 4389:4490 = 1.20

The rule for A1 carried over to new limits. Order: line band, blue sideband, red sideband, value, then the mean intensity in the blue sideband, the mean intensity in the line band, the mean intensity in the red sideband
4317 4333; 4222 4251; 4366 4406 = -0.05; 13.4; 14.6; 14.5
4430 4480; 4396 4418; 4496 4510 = 0.05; 14.8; 15.3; 17.2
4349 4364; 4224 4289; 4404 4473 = 0.01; 14.1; 14.5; 15.2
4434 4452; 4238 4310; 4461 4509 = -0.03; 13.7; 16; 16.1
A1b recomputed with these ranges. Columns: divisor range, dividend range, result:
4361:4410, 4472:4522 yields 1.10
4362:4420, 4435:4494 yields 1.05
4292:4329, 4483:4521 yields 1.24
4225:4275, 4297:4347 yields 0.94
